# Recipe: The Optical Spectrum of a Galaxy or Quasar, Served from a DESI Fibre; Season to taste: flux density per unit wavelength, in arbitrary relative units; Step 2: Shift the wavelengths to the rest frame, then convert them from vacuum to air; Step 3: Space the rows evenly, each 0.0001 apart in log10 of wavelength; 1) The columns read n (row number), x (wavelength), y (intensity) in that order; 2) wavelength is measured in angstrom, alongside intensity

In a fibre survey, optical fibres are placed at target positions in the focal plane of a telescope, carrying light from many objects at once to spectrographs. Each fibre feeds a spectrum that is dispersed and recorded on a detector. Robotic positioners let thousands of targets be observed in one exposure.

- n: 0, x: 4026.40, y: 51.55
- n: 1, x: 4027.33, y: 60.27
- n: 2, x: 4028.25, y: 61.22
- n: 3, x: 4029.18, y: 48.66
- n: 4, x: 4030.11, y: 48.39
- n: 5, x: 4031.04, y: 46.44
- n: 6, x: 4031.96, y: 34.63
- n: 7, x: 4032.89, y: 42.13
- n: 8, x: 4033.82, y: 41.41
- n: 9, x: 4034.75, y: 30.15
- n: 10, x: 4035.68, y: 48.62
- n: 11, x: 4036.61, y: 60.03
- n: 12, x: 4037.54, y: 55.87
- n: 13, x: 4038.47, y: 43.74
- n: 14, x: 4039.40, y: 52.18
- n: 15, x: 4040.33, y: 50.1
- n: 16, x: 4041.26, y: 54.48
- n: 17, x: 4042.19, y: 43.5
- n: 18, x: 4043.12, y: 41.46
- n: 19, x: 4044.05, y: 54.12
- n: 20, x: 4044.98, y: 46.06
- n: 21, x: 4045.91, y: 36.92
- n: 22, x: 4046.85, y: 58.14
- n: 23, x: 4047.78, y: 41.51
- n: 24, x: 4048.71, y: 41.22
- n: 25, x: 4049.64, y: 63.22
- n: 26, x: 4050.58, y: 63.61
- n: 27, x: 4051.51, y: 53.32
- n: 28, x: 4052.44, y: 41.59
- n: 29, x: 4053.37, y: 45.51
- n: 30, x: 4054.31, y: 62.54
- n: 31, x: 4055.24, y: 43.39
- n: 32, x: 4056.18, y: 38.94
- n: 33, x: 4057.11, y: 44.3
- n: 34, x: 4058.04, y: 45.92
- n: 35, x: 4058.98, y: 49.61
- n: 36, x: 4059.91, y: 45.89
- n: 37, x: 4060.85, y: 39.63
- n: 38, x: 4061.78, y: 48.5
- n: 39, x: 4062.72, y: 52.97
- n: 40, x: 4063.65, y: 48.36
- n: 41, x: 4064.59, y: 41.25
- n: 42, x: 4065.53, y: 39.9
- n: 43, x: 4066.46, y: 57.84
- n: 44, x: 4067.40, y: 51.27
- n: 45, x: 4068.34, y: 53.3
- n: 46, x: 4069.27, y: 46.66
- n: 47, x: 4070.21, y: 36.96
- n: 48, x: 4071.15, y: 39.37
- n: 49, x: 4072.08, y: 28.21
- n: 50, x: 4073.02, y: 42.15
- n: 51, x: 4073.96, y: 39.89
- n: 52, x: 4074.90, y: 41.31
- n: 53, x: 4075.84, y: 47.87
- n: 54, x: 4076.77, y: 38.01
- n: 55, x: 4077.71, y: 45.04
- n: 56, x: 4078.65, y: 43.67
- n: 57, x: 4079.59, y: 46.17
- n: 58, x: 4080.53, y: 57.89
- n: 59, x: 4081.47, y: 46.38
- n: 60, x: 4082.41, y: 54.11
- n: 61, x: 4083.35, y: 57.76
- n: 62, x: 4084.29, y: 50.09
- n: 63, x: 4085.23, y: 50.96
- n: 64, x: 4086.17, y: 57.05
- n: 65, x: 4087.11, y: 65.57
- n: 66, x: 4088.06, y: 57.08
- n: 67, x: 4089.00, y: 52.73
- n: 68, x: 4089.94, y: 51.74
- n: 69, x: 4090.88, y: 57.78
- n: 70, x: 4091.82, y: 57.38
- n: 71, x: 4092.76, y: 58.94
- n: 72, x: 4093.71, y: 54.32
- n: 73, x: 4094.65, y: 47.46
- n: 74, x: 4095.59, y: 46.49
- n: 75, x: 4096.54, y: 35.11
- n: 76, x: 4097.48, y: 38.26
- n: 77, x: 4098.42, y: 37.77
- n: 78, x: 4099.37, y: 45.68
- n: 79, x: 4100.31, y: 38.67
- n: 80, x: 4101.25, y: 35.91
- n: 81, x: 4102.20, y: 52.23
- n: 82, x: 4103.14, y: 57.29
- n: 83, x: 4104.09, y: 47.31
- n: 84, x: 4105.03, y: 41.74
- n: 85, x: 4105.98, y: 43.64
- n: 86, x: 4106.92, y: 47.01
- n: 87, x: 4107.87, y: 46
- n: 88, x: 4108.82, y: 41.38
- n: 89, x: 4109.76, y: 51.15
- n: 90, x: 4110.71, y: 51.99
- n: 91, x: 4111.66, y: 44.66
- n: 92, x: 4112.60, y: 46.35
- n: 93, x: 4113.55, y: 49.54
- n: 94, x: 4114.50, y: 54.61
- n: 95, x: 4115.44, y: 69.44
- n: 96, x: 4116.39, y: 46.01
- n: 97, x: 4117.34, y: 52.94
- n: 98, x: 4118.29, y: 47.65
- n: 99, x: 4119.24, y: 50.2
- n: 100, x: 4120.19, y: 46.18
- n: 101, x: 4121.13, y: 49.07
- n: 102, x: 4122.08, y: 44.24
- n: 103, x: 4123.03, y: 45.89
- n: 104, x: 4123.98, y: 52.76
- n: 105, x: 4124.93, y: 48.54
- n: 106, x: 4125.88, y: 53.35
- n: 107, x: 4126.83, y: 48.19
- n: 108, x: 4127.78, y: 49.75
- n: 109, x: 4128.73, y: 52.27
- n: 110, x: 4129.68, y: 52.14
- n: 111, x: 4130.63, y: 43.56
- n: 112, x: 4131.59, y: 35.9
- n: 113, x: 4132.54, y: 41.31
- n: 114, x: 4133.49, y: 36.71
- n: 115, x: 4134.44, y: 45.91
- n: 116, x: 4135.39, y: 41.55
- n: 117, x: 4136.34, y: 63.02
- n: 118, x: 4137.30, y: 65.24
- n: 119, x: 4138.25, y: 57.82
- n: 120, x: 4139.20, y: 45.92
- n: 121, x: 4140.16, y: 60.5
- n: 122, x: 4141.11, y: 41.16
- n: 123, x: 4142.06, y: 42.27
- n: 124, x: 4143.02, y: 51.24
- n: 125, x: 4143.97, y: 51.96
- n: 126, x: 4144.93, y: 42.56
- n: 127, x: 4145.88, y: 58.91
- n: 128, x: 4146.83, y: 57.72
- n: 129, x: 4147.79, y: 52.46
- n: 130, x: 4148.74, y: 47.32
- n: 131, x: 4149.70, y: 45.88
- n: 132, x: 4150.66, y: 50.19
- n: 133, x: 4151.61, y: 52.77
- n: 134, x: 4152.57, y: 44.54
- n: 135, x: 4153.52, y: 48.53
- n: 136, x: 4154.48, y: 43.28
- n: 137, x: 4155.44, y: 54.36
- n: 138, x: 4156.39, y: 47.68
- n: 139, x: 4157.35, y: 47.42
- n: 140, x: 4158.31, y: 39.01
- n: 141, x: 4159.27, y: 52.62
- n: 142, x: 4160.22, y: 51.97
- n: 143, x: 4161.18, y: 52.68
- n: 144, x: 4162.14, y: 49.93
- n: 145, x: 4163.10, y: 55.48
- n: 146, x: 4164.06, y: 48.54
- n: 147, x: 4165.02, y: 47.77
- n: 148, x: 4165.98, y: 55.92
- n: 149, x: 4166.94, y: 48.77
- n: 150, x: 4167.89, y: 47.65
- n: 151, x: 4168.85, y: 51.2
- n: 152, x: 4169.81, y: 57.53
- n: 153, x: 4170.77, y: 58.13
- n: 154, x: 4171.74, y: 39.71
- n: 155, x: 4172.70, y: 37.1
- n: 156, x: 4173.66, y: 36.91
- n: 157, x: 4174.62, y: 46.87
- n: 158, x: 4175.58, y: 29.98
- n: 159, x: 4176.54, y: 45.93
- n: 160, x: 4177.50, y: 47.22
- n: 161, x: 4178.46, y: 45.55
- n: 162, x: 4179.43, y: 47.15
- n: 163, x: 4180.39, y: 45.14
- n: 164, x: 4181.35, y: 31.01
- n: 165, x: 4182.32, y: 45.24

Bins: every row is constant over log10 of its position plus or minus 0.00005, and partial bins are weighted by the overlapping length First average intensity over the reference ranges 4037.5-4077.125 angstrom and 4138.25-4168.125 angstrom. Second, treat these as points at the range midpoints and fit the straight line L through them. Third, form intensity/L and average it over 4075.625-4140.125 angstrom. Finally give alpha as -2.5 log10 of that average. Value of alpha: -0.02 mag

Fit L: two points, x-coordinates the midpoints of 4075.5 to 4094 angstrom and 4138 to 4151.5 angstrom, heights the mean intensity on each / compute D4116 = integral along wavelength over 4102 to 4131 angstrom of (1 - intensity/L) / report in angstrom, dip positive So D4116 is 1.21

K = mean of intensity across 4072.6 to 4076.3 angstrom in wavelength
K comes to 42.7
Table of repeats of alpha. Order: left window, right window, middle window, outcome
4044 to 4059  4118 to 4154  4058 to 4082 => 0.08 mag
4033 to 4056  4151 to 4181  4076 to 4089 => -0.07 mag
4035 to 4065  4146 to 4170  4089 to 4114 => 0.05 mag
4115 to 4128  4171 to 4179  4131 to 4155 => -0.05 mag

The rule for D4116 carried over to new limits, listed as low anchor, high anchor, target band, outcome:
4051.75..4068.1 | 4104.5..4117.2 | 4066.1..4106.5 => 0.19 angstrom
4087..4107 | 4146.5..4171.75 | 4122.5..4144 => 0.20 angstrom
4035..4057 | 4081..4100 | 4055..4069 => 0.88 angstrom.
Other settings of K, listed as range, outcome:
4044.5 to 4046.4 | 41.6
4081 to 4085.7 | 51.9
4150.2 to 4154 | 49.1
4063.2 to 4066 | 43.1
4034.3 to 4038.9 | 47.7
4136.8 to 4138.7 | 61.4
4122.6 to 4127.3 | 49.8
